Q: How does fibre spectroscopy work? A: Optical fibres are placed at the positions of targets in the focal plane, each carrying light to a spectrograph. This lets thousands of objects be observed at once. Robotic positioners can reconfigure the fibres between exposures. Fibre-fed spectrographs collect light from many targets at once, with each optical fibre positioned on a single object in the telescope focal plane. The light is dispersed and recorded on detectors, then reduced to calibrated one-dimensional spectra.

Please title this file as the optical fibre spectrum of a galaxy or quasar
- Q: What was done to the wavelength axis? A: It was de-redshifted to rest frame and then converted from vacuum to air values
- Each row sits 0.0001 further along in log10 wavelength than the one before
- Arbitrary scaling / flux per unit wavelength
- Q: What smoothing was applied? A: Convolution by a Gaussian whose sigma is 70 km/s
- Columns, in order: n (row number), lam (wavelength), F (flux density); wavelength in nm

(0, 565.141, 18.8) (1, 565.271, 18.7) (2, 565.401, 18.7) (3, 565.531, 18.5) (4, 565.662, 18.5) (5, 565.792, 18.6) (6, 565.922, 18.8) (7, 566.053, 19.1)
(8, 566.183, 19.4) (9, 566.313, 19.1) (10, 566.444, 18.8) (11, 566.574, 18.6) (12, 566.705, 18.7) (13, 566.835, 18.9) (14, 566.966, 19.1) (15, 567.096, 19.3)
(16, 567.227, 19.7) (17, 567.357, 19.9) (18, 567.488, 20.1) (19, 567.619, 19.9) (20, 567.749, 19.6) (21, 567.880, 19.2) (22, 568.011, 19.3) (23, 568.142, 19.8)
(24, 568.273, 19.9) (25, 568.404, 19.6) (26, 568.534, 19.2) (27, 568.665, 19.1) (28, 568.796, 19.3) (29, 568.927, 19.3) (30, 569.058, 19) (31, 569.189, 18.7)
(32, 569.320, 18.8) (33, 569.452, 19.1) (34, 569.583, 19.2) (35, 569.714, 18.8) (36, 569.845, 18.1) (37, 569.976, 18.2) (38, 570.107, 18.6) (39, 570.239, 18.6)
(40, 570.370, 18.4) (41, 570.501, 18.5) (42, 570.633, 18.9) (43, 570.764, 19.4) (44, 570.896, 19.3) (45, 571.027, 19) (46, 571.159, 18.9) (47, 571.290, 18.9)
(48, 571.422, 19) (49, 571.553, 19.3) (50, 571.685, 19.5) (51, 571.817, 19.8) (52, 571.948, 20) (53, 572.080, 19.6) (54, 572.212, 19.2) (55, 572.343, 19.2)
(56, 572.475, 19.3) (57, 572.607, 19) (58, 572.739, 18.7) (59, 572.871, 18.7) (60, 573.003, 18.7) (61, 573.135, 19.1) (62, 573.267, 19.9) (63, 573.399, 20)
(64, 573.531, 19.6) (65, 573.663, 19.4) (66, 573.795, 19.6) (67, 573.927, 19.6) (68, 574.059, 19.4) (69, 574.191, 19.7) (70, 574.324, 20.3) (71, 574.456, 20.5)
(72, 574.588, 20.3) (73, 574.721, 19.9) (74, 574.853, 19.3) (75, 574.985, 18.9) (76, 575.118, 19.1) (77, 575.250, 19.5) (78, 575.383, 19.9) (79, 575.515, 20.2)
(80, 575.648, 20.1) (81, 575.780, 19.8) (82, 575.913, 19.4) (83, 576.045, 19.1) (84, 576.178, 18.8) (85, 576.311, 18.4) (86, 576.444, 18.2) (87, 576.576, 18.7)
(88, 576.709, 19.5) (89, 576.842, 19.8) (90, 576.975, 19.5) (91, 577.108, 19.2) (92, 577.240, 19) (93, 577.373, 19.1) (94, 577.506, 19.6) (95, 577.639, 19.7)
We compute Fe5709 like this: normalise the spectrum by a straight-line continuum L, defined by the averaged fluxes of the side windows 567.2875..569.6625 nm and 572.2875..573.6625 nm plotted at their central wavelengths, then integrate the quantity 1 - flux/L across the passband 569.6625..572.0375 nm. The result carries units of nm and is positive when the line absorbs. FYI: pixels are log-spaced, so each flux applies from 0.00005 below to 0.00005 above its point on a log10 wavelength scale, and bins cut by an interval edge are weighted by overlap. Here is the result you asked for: 0.04 nm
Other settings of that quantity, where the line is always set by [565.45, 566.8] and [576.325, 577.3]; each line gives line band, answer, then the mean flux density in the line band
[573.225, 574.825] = -0.07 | 19.8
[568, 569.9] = -0.03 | 19.1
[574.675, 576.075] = -0.04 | 19.6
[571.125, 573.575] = -0.04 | 19.3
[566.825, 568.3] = -0.06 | 19.6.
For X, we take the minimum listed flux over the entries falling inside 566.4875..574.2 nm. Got 18.1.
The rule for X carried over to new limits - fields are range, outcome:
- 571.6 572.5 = 19.2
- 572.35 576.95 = 18.2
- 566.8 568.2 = 18.9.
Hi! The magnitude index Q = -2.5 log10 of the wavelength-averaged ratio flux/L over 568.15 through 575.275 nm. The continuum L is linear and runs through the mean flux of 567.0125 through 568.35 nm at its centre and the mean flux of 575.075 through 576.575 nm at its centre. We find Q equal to 0.013 mag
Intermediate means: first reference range 19.7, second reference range 19.3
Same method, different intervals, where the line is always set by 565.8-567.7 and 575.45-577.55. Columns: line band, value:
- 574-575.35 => -0.02 mag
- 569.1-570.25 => 0.03 mag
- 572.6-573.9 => 0.00 mag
